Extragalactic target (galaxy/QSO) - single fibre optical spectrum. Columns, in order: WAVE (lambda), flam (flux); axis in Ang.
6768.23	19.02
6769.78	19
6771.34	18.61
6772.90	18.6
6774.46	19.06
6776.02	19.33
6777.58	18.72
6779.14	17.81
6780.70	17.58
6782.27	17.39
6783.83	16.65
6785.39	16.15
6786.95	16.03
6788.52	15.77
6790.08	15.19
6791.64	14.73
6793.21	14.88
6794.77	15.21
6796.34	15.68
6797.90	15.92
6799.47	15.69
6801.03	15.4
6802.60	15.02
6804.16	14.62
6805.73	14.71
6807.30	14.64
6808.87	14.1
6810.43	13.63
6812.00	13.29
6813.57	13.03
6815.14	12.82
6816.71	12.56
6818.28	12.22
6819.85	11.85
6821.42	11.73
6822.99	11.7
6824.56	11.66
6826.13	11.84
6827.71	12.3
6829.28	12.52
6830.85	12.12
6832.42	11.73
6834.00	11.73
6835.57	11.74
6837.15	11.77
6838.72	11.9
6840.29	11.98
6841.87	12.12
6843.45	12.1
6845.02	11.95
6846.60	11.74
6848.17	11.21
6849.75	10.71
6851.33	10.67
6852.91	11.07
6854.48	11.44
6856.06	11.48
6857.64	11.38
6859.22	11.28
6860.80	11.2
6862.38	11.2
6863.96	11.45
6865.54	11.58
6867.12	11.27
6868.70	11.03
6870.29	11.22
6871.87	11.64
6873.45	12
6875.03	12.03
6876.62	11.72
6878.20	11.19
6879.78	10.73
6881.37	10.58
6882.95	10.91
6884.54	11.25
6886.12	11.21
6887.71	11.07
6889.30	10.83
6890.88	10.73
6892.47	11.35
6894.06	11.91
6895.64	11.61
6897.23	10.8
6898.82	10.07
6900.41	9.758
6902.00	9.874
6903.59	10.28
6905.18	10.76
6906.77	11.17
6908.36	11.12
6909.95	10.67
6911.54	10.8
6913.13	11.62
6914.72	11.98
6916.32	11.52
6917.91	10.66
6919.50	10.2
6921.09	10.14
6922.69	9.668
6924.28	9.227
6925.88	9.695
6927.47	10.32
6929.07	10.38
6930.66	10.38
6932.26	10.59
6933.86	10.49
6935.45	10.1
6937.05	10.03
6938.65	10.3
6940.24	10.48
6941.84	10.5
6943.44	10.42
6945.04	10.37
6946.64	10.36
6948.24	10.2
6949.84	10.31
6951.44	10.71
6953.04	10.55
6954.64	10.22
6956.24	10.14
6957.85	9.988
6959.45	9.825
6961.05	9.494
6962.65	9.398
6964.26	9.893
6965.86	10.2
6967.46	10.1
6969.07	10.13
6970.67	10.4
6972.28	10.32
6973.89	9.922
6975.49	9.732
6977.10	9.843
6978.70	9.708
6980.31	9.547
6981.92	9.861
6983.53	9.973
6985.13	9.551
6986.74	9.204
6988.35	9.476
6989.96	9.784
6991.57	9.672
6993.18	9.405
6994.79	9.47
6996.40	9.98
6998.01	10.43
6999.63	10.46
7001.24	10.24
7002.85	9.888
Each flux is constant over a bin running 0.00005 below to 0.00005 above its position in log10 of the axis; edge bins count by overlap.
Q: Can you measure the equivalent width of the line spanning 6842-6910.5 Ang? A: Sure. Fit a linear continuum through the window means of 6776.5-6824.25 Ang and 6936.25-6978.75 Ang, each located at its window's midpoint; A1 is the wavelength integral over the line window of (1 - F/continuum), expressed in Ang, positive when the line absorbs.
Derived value 7.6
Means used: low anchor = 14.8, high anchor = 10.1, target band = 11.2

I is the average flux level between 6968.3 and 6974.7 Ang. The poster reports 10.2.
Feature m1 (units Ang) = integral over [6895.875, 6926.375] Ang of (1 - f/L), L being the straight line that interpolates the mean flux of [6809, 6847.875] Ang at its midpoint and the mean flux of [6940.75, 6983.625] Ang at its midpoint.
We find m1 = 0.9 Ang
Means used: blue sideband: 12.2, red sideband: 10.1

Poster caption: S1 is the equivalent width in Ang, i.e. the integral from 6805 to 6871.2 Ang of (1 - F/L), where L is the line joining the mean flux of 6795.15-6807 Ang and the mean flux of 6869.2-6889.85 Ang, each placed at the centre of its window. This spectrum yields 6.8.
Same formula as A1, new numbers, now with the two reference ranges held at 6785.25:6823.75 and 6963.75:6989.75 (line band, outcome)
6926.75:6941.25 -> 0.8 Ang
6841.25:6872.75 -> 3.7 Ang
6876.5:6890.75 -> 1.4 Ang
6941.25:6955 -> 0.2 Ang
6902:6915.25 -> 0.7 Ang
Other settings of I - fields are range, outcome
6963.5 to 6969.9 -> 10.1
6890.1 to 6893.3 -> 11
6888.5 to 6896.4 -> 11.3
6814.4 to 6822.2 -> 12.2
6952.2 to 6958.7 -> 10.2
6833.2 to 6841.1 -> 11.8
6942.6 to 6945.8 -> 10.4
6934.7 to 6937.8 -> 10.1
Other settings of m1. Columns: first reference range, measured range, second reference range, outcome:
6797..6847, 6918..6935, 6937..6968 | 0.9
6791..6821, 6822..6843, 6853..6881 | 1.7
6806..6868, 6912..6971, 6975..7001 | 0.9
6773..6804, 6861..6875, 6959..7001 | 2.3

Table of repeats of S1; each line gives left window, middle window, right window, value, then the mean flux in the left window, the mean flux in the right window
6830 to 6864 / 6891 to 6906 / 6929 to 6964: 0.2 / 11.5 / 10.2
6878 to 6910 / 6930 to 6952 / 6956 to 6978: -0.2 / 10.8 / 9.95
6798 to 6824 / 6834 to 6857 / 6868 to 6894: 1.6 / 13.6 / 11.2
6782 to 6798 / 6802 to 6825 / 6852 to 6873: 1.8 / 15.7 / 11.3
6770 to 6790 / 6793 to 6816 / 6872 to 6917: 2.3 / 17.6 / 11.1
